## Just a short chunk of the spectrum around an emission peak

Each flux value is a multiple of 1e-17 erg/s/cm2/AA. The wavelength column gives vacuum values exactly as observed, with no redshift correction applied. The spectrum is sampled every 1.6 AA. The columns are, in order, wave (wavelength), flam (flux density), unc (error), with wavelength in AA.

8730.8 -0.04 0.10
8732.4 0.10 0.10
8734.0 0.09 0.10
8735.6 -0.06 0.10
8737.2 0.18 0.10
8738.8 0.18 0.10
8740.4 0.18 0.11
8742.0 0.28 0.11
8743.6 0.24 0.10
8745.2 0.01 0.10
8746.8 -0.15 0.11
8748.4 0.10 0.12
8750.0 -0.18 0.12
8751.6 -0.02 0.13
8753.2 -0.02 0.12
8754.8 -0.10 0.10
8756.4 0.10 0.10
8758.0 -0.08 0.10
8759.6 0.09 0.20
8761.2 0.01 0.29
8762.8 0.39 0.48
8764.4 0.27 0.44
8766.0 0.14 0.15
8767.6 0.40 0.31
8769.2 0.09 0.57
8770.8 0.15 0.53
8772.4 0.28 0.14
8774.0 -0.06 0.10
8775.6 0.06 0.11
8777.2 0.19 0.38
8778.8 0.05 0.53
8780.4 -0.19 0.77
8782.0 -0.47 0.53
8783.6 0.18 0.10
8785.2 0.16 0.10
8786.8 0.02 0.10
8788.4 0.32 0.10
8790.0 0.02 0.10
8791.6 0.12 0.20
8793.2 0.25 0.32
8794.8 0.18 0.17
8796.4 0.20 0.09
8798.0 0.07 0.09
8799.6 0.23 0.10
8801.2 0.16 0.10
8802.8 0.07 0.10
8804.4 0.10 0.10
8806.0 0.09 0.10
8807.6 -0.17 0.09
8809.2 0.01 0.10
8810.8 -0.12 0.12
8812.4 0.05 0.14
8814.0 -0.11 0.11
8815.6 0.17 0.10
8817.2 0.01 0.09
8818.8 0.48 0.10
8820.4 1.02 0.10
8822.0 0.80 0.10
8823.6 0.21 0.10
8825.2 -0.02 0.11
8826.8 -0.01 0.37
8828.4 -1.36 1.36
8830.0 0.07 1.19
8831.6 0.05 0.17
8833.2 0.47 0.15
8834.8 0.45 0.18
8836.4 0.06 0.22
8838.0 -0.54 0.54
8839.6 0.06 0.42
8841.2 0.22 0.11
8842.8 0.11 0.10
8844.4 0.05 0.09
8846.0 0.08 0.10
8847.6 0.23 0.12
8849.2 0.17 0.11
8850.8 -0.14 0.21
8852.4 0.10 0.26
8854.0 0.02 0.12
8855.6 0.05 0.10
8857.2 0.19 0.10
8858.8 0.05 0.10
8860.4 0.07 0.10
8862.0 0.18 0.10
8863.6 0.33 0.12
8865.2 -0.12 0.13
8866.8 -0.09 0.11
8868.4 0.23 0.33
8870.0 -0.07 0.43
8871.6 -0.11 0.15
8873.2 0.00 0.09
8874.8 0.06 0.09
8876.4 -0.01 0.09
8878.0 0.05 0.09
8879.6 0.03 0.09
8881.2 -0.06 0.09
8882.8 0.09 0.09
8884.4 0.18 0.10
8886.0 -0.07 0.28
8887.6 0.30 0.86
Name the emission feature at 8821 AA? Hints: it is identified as H-beta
